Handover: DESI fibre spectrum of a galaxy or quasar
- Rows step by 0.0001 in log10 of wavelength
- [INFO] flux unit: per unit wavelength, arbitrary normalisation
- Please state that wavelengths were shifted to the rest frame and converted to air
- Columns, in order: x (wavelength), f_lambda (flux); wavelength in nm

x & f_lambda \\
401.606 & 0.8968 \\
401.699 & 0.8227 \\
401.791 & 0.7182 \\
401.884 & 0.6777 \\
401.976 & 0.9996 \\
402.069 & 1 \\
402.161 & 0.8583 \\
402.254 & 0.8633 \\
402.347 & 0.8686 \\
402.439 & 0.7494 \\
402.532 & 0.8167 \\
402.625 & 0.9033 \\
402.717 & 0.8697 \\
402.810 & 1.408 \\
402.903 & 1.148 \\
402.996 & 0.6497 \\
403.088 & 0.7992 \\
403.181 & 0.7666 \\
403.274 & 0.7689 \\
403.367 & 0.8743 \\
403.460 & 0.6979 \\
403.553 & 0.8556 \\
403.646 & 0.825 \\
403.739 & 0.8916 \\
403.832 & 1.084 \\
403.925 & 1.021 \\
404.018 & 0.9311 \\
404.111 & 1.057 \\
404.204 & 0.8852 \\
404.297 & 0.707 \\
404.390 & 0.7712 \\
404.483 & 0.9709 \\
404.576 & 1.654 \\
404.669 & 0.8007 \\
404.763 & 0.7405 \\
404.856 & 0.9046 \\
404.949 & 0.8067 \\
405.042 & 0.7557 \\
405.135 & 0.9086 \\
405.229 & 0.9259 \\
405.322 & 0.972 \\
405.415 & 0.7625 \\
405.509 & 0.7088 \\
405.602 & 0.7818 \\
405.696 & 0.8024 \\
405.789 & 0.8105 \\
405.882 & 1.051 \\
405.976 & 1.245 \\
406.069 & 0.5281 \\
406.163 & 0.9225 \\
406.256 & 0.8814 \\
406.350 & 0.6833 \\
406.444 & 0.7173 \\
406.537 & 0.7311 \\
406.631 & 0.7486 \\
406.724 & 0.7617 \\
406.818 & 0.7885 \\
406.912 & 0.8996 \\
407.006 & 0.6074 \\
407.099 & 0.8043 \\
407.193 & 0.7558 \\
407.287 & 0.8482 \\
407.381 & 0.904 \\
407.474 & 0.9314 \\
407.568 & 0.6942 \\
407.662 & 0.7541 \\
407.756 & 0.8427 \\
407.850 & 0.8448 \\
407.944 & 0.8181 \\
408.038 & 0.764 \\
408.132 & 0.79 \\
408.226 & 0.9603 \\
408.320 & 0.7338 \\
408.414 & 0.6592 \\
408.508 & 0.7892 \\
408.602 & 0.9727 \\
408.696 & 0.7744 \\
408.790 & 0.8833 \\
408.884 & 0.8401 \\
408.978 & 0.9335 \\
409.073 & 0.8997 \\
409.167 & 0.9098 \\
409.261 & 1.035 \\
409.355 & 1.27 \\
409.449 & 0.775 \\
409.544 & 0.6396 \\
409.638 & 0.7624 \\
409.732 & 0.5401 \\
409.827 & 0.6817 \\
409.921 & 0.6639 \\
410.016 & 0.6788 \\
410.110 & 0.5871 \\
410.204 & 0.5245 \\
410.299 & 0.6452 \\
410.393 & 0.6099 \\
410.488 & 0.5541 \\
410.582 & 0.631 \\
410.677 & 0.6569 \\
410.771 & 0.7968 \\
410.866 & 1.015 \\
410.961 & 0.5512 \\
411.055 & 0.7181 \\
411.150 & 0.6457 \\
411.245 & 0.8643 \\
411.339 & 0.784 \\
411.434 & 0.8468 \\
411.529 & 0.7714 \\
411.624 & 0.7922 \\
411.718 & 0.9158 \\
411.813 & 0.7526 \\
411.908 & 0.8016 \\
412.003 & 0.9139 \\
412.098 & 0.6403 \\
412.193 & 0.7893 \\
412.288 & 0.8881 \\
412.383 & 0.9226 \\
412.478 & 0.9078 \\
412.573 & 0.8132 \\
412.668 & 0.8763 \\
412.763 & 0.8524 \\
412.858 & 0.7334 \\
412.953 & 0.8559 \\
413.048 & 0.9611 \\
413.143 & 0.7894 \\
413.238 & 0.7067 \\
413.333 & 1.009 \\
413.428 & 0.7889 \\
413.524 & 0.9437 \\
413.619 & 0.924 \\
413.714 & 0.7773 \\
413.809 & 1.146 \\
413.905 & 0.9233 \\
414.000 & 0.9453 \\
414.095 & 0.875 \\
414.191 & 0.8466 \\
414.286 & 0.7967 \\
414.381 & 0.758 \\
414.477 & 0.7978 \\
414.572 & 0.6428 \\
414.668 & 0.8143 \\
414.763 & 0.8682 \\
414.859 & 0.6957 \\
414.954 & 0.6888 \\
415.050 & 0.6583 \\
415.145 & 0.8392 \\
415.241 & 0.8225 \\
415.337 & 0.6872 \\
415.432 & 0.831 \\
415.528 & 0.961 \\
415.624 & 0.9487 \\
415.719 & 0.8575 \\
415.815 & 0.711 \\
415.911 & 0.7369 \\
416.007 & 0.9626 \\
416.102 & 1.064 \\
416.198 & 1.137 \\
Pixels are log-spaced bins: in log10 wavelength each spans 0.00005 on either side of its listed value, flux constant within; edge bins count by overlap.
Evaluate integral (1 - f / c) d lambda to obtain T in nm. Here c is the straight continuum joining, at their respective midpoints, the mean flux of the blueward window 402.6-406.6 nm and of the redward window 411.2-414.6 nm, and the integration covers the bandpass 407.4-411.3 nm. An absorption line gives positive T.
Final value 0.40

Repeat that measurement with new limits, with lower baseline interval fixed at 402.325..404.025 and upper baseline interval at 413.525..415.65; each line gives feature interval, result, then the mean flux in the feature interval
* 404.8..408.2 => 0.21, 0.819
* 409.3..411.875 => 0.37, 0.73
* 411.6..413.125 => 0.01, 0.838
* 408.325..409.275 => 0.00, 0.858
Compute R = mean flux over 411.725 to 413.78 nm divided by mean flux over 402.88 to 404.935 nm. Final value 0.94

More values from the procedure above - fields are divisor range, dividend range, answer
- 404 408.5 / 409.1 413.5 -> 0.93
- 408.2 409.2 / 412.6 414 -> 1.04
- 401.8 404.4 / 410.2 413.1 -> 0.88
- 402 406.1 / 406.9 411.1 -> 0.87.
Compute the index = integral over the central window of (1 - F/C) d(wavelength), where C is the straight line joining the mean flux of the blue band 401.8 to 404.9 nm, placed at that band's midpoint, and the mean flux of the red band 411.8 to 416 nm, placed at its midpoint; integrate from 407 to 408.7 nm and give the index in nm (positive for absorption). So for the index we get 0.12 nm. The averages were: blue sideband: 0.901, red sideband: 0.831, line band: 0.808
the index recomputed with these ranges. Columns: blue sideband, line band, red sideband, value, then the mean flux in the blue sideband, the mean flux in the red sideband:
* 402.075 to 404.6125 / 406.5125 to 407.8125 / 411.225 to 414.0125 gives 0.14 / 0.913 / 0.853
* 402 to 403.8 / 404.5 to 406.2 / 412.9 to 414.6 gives -0.04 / 0.877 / 0.863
